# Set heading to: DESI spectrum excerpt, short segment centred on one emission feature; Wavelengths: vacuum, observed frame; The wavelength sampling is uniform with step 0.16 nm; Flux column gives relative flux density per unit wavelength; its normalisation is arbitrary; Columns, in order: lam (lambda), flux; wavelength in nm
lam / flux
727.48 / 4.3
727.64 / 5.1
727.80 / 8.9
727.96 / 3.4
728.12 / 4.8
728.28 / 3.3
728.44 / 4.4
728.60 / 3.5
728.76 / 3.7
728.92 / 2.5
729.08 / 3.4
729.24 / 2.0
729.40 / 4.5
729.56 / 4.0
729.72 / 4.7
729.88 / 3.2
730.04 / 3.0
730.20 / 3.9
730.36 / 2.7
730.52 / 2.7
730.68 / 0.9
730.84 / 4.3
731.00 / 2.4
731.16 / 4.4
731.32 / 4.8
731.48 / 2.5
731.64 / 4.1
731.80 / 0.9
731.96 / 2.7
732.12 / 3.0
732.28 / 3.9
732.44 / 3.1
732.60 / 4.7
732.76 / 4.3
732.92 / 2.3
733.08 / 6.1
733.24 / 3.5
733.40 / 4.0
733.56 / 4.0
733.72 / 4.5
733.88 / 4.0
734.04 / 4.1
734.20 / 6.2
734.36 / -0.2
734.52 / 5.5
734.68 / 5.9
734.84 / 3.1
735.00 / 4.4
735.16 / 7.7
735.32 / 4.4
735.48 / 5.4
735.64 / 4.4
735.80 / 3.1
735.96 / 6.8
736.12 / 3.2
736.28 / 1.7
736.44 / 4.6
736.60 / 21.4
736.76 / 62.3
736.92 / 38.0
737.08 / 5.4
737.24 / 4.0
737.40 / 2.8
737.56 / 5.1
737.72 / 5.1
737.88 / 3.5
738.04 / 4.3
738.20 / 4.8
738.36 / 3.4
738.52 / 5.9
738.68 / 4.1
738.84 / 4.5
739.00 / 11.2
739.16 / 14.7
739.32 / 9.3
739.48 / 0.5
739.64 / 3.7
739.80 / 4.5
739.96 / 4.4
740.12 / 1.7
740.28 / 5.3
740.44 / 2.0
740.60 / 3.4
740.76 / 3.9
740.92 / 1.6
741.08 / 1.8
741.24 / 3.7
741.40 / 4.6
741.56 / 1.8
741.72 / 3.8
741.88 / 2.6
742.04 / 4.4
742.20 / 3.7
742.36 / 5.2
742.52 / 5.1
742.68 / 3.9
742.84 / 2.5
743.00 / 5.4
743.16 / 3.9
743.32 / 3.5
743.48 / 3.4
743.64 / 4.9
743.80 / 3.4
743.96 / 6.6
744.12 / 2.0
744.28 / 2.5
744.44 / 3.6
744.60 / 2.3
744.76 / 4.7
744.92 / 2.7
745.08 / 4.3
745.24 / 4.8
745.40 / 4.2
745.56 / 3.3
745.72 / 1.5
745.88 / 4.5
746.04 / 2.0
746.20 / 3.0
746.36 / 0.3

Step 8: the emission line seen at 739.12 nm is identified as [N II] 6583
